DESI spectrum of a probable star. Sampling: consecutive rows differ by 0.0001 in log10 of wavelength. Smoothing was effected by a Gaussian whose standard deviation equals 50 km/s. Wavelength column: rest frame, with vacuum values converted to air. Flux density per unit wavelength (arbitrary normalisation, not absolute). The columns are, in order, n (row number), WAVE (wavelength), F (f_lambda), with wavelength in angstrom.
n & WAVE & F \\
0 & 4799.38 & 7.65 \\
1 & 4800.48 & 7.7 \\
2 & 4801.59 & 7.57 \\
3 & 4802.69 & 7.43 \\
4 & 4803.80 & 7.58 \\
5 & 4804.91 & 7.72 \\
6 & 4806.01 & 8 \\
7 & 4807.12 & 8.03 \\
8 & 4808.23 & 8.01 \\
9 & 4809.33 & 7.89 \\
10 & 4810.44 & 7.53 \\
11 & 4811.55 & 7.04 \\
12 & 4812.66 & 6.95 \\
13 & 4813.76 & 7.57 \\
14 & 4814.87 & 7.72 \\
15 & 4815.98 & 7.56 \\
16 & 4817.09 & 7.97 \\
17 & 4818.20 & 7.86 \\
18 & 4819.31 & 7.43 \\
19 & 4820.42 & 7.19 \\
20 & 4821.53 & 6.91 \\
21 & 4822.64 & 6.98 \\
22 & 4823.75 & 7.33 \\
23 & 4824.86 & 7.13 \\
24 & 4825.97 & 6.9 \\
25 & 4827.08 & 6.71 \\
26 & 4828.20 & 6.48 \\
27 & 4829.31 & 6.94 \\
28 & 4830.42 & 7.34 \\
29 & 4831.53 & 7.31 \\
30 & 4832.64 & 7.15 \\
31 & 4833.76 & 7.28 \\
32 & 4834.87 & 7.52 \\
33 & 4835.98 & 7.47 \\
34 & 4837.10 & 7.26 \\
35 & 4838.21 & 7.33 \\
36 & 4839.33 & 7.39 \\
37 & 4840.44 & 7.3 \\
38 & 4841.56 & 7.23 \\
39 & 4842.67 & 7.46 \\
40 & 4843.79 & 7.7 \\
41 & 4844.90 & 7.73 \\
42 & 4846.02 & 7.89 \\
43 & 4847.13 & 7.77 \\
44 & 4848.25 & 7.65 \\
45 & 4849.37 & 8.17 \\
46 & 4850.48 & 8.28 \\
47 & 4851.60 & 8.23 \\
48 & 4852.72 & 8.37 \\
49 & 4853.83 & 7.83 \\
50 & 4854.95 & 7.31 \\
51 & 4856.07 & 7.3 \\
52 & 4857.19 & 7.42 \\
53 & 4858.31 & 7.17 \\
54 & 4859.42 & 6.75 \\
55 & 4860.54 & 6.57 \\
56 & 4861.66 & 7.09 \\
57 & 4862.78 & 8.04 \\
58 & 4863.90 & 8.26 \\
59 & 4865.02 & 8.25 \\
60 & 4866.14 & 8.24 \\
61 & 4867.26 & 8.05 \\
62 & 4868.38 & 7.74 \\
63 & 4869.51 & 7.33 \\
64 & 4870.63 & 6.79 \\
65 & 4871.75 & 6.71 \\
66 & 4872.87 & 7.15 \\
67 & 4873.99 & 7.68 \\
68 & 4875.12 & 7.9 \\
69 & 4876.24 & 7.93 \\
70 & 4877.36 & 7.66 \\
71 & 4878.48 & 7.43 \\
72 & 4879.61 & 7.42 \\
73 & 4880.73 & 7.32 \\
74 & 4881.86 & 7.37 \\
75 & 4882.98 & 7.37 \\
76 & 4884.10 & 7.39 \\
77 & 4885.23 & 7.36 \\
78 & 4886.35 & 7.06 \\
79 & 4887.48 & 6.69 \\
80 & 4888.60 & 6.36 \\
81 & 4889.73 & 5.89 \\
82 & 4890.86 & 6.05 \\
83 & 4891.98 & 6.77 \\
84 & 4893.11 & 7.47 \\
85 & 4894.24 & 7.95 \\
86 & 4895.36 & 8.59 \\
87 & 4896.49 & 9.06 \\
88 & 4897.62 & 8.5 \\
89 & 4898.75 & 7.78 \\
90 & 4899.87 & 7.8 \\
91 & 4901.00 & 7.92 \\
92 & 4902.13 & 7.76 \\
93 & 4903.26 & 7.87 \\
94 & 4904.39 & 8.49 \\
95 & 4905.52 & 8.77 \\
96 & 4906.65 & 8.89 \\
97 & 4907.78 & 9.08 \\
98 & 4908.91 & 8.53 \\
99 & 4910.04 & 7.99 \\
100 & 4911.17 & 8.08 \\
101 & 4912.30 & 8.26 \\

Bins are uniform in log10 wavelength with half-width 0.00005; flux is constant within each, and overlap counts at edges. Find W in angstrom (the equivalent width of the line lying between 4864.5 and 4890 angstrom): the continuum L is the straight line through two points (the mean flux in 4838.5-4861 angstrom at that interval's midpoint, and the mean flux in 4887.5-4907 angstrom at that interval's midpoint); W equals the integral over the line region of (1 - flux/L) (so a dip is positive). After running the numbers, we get 1.0 angstrom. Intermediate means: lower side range 7.58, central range 7.37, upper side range 7.72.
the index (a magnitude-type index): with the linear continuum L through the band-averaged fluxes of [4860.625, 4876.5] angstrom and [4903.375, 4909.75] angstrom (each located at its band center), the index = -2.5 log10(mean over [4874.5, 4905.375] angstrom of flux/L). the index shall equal 0.09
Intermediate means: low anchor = 7.61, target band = 7.54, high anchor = 8.66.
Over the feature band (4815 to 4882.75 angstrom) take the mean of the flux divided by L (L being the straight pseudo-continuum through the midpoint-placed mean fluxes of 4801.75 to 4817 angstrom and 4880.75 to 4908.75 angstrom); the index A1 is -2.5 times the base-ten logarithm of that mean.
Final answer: 0.03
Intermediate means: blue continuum 7.63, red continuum 7.68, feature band 7.47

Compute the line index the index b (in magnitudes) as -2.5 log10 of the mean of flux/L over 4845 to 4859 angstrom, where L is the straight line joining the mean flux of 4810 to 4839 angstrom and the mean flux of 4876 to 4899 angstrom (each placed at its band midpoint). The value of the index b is -0.07 mag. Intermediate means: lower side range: 7.26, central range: 7.77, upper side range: 7.39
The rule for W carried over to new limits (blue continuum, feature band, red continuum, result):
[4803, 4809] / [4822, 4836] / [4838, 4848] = 1.0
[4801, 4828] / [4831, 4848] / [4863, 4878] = 0.2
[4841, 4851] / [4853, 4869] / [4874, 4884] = 0.2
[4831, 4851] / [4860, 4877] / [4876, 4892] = -0.8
